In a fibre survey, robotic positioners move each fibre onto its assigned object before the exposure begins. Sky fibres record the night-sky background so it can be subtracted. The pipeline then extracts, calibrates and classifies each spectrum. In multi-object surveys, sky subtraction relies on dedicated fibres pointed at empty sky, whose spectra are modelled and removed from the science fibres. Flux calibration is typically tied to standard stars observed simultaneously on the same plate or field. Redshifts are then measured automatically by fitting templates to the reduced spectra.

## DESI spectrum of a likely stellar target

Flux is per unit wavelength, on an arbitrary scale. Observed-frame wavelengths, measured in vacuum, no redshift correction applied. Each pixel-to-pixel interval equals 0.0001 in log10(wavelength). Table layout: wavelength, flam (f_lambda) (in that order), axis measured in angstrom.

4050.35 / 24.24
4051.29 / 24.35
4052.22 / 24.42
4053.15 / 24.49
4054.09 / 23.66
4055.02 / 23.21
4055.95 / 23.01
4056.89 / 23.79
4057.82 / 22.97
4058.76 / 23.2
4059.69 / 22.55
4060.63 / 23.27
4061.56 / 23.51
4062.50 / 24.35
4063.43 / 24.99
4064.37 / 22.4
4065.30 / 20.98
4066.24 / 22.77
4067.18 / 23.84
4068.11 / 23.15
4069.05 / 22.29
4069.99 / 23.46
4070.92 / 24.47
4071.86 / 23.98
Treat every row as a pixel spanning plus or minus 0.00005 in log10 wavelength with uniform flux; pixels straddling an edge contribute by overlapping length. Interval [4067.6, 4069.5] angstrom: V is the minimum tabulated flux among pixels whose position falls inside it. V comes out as 22.29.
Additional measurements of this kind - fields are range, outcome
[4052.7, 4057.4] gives 23.01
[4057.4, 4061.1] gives 22.55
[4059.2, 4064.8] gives 22.4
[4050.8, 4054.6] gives 23.66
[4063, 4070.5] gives 20.98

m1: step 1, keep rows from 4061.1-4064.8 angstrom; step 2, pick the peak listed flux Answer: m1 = 24.99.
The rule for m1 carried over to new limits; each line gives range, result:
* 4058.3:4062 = 23.51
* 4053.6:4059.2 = 23.79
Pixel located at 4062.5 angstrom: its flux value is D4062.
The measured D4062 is 24.35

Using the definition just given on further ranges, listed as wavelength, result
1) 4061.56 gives 23.51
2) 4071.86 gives 23.98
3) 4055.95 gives 23.01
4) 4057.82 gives 22.97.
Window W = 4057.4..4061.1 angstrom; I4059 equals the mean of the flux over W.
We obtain 23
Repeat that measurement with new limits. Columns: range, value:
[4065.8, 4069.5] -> 23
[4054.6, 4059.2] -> 23.2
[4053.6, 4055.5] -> 23.5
